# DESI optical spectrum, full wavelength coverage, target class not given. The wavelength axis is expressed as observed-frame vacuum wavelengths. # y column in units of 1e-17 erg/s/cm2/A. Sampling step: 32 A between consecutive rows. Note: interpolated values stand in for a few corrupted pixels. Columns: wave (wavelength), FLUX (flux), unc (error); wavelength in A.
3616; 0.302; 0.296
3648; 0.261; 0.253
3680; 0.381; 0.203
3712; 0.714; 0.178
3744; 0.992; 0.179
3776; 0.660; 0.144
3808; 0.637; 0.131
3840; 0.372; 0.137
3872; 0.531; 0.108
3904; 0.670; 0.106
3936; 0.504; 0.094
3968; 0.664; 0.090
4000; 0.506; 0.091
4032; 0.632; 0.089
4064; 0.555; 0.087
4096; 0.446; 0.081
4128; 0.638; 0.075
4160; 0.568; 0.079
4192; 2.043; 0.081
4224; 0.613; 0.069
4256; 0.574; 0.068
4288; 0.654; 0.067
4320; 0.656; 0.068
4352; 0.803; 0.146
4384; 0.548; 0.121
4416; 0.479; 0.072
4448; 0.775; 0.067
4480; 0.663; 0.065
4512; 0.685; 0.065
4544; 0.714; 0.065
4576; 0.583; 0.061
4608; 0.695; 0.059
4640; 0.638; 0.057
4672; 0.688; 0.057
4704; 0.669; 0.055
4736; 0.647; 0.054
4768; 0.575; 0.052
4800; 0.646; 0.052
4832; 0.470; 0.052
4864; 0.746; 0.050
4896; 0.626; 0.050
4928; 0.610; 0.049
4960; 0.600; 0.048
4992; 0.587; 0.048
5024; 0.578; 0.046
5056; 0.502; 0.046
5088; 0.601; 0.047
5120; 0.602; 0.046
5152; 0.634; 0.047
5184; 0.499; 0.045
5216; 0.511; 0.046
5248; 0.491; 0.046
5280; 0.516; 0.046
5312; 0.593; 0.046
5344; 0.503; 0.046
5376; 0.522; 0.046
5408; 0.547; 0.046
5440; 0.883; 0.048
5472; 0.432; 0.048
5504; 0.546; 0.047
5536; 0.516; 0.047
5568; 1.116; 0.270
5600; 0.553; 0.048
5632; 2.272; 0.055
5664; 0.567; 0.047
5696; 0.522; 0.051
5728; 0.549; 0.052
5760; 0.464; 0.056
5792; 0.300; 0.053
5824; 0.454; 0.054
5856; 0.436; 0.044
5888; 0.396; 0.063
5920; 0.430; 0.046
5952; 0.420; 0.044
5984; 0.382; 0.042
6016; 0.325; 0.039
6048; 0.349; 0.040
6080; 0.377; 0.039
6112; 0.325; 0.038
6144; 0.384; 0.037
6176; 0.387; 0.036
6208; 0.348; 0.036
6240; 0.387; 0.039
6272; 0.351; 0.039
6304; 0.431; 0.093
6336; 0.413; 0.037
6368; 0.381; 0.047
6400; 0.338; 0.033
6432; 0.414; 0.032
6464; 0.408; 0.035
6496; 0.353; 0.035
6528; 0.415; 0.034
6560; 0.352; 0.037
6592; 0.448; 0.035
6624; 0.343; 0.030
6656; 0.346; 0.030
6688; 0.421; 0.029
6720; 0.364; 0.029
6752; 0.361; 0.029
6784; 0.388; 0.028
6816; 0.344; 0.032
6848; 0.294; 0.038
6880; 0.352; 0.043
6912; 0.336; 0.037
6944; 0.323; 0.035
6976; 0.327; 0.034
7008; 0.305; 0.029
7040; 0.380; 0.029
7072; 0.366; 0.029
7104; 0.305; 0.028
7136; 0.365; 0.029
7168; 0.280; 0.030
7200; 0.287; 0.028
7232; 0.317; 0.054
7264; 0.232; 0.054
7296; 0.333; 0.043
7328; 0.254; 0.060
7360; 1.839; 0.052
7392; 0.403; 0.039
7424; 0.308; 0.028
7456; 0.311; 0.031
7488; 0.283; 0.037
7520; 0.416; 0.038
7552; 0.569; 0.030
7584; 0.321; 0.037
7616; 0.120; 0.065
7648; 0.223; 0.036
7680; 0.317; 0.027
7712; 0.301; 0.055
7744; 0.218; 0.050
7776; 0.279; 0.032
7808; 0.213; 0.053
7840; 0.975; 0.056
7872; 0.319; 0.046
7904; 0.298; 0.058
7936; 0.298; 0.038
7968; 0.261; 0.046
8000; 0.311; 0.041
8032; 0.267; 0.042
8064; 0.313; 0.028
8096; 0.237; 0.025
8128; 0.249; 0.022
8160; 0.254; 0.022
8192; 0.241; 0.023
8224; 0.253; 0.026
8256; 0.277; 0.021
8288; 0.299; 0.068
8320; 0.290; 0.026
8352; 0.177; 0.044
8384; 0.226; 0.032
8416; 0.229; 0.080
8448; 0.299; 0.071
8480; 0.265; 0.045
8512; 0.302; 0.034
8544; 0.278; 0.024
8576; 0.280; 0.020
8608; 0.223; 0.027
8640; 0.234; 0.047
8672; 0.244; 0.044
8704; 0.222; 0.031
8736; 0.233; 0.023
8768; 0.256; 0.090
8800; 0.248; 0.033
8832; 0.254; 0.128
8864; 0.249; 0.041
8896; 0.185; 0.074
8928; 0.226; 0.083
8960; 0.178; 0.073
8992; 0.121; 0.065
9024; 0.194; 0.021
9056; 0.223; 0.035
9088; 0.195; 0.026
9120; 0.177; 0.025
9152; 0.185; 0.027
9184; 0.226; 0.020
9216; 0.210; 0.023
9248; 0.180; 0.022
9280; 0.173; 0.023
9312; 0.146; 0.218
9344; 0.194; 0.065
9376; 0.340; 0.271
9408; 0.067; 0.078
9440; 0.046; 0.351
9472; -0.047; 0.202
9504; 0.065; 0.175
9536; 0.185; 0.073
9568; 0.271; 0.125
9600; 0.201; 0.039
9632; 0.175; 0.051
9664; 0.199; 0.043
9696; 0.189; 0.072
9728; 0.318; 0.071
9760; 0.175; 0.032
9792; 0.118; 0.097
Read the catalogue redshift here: 0.12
